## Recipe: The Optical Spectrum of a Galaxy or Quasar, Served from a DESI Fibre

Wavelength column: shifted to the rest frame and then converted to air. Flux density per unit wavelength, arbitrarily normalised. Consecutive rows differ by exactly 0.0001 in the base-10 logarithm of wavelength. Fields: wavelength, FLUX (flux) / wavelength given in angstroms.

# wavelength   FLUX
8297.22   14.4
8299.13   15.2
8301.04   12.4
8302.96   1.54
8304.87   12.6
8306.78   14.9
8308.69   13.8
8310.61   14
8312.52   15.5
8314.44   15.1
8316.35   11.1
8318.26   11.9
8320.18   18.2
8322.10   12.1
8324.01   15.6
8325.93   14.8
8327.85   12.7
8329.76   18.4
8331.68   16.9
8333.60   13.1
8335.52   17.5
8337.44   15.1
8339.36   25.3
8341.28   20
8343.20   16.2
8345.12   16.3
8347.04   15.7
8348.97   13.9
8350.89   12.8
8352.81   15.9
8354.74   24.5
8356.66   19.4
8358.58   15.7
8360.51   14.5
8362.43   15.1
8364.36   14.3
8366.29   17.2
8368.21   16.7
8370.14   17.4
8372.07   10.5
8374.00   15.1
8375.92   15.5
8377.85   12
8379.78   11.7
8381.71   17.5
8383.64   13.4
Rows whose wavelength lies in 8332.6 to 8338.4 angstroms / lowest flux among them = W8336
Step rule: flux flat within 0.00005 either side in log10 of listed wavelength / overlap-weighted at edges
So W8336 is 13.1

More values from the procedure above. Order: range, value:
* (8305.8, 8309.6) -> 13.8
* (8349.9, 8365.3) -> 12.8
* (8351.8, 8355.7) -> 15.9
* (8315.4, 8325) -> 11.1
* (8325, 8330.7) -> 12.7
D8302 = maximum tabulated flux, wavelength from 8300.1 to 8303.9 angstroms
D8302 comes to 12.4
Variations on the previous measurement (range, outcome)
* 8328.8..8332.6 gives 18.4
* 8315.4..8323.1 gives 18.2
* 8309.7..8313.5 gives 15.5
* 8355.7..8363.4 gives 19.4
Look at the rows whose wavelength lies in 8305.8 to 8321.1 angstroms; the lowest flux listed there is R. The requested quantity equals 11.1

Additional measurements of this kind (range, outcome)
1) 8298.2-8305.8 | 1.54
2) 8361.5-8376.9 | 10.5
